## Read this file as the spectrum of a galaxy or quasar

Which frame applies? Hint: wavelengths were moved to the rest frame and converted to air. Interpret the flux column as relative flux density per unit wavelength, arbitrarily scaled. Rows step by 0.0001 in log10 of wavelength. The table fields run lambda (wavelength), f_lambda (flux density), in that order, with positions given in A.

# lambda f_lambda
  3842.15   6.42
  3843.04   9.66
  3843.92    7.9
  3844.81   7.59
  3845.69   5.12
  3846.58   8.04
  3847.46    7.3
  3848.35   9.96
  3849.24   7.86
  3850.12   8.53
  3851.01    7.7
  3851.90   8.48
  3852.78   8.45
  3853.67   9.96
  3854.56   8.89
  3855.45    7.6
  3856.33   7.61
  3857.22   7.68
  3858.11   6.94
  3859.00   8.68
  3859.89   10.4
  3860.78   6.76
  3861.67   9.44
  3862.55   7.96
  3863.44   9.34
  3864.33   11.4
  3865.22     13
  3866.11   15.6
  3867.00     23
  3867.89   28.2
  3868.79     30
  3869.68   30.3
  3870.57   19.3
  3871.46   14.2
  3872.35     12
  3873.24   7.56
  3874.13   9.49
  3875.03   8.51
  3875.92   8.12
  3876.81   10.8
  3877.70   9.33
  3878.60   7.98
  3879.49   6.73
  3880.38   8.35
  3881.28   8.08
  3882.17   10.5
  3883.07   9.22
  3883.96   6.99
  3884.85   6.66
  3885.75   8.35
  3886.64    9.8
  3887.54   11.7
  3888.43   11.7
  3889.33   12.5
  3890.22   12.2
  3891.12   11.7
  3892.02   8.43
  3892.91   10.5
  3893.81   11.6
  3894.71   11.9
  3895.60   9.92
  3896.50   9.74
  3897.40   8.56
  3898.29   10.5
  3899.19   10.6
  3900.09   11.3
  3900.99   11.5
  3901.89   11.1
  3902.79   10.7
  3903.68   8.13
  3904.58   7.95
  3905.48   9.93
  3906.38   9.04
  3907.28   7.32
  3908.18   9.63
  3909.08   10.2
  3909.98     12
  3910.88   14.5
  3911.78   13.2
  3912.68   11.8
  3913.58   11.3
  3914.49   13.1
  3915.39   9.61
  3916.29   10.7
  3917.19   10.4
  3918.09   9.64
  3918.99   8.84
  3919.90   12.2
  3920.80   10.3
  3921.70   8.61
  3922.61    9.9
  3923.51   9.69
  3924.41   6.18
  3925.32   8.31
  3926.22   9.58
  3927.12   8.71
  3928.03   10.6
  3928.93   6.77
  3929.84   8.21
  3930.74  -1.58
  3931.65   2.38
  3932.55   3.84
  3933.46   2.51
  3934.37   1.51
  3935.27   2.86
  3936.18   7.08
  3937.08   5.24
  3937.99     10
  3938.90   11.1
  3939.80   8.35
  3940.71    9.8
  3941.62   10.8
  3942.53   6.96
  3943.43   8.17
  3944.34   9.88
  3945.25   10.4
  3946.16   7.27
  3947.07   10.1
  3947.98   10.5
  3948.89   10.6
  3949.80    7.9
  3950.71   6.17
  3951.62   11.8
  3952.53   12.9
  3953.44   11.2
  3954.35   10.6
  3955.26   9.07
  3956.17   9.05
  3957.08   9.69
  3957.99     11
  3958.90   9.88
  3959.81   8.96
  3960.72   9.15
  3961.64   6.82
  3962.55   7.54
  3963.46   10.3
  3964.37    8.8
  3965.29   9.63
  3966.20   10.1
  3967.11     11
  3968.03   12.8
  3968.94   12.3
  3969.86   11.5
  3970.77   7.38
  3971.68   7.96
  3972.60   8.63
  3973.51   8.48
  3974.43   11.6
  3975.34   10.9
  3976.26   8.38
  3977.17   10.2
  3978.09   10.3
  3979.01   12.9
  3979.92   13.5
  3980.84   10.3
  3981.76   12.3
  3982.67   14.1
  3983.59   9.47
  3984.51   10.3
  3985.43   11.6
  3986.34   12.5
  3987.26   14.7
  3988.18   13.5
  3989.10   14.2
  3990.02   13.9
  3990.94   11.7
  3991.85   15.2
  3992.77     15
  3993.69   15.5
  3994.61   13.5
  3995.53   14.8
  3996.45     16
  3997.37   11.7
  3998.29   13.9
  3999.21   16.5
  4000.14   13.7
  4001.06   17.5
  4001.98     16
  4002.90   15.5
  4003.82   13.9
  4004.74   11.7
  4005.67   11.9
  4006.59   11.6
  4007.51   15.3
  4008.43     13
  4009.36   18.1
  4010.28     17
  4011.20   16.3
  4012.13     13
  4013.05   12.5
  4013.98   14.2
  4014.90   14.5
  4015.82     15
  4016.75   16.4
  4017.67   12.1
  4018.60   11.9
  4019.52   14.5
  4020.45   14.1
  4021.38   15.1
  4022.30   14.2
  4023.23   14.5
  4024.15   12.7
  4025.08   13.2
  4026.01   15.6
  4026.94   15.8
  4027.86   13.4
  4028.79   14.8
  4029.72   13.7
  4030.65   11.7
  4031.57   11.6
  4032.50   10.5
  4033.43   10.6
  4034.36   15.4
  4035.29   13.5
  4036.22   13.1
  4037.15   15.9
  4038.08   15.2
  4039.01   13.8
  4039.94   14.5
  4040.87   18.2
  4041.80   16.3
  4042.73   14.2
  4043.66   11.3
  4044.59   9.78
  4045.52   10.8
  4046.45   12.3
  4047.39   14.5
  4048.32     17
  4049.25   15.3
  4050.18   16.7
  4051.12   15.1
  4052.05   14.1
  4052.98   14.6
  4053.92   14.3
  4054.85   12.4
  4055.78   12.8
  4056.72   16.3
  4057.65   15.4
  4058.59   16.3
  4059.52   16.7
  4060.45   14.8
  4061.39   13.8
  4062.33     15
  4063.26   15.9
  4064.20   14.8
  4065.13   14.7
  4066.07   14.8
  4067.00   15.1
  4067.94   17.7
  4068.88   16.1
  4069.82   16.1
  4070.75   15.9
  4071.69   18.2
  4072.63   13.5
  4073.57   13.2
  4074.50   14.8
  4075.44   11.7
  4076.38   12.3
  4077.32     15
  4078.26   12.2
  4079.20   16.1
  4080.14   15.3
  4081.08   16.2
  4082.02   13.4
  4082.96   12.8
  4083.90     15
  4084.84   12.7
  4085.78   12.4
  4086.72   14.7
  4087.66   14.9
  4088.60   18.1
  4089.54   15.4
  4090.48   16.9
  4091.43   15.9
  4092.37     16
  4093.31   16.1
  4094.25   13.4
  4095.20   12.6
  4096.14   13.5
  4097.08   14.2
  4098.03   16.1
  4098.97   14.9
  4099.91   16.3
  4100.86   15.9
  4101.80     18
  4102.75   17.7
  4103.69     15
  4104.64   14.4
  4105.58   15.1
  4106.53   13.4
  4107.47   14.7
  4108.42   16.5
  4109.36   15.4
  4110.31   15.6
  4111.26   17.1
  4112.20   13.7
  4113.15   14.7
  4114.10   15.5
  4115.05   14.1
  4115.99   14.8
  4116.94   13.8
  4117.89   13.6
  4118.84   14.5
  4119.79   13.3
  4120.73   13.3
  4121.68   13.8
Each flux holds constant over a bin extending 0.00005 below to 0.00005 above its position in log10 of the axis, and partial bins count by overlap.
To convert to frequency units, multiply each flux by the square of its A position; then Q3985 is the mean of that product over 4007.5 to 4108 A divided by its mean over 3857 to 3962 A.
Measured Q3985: 1.57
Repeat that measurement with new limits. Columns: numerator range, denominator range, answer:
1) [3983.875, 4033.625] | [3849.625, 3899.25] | 1.35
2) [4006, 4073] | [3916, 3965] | 1.79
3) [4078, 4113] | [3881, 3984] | 1.72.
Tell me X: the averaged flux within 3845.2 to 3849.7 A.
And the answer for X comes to 7.67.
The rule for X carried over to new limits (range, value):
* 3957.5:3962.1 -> 9.16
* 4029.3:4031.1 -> 12.7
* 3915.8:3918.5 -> 10.3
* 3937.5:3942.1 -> 9.94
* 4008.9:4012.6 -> 16.1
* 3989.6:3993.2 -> 14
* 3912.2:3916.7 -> 11.3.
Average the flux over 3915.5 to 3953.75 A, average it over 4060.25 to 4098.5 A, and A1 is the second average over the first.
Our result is 1.80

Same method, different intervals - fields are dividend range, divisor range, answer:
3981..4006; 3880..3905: 1.37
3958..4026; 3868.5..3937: 1.28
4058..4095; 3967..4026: 1.14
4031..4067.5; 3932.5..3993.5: 1.43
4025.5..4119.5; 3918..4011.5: 1.39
